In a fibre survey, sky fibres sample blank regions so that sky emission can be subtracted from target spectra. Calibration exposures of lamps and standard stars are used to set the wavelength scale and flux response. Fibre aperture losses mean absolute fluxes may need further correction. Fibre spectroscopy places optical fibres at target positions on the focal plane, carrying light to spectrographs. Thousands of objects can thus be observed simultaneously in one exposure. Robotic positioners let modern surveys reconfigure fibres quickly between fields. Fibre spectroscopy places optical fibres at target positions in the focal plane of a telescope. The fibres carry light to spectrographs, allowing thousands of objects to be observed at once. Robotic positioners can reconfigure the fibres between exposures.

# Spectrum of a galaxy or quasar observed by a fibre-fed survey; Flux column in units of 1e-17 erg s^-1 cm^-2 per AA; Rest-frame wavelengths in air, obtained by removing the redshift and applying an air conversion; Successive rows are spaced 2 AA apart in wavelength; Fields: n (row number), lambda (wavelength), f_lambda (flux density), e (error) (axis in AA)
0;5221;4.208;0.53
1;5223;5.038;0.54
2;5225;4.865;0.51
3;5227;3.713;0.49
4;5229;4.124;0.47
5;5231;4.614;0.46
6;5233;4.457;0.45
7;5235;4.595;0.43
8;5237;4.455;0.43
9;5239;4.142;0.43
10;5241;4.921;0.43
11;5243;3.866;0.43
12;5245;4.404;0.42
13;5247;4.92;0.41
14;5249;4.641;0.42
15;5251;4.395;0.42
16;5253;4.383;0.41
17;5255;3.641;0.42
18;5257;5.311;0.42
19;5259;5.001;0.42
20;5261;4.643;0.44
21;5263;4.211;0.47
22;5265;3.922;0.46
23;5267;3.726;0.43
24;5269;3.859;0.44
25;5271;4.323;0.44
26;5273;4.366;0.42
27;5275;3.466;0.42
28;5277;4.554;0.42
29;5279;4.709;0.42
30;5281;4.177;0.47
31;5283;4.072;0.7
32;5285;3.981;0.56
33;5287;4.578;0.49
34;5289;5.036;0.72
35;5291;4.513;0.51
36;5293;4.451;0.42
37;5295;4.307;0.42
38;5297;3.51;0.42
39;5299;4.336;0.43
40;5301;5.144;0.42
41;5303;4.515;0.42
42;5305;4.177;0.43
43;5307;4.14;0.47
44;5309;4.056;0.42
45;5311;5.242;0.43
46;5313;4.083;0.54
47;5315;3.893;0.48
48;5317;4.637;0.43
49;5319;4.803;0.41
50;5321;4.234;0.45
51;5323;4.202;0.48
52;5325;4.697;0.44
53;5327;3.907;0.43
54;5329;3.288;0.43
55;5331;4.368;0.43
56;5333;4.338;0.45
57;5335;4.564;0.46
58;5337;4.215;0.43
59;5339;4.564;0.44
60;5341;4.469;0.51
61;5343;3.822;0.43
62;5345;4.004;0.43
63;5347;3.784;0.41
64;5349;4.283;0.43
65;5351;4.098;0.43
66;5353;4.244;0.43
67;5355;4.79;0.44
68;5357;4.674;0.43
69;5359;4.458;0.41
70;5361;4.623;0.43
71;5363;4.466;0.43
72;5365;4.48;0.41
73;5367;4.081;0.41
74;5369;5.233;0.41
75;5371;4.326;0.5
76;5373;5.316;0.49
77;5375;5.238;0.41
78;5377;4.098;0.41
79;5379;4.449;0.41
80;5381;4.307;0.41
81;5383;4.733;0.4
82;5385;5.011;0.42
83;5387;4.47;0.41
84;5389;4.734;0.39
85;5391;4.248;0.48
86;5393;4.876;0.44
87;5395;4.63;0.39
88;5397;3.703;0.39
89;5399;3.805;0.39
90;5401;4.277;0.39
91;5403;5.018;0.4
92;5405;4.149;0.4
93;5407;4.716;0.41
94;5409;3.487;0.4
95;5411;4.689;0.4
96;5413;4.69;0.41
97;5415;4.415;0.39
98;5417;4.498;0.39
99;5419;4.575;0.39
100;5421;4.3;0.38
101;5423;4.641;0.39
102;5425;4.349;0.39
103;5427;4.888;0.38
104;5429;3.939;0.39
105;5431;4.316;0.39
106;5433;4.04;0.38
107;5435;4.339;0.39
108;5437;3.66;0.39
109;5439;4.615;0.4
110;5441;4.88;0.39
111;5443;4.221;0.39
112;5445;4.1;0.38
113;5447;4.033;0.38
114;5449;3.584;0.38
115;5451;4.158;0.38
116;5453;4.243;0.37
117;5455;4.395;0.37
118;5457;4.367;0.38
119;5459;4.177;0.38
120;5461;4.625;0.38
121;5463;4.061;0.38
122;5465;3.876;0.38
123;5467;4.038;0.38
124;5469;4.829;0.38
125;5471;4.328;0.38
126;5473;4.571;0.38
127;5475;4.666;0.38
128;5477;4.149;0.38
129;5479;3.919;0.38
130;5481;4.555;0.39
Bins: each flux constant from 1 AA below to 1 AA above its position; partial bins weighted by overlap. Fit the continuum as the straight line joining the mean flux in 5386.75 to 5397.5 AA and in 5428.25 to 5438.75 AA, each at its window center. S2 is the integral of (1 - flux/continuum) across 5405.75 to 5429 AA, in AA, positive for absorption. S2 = -1.1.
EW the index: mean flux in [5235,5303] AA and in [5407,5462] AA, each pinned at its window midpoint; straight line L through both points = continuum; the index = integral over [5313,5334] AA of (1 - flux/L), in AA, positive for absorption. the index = 0.6 AA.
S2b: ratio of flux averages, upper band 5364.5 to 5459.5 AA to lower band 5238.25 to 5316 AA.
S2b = 1.0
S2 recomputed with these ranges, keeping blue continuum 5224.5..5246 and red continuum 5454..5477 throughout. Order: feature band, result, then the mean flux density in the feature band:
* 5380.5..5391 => -0.66 AA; 4.63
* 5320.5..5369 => 0.67 AA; 4.3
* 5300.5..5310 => -0.01 AA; 4.37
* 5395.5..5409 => 0.38 AA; 4.23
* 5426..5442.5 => 0.07 AA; 4.33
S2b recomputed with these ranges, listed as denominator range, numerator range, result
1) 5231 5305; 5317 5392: 1.01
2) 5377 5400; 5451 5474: 0.97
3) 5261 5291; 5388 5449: 1.03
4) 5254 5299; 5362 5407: 1.06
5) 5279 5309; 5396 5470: 0.98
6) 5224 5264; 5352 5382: 1.03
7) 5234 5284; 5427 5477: 0.98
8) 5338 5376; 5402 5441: 0.98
